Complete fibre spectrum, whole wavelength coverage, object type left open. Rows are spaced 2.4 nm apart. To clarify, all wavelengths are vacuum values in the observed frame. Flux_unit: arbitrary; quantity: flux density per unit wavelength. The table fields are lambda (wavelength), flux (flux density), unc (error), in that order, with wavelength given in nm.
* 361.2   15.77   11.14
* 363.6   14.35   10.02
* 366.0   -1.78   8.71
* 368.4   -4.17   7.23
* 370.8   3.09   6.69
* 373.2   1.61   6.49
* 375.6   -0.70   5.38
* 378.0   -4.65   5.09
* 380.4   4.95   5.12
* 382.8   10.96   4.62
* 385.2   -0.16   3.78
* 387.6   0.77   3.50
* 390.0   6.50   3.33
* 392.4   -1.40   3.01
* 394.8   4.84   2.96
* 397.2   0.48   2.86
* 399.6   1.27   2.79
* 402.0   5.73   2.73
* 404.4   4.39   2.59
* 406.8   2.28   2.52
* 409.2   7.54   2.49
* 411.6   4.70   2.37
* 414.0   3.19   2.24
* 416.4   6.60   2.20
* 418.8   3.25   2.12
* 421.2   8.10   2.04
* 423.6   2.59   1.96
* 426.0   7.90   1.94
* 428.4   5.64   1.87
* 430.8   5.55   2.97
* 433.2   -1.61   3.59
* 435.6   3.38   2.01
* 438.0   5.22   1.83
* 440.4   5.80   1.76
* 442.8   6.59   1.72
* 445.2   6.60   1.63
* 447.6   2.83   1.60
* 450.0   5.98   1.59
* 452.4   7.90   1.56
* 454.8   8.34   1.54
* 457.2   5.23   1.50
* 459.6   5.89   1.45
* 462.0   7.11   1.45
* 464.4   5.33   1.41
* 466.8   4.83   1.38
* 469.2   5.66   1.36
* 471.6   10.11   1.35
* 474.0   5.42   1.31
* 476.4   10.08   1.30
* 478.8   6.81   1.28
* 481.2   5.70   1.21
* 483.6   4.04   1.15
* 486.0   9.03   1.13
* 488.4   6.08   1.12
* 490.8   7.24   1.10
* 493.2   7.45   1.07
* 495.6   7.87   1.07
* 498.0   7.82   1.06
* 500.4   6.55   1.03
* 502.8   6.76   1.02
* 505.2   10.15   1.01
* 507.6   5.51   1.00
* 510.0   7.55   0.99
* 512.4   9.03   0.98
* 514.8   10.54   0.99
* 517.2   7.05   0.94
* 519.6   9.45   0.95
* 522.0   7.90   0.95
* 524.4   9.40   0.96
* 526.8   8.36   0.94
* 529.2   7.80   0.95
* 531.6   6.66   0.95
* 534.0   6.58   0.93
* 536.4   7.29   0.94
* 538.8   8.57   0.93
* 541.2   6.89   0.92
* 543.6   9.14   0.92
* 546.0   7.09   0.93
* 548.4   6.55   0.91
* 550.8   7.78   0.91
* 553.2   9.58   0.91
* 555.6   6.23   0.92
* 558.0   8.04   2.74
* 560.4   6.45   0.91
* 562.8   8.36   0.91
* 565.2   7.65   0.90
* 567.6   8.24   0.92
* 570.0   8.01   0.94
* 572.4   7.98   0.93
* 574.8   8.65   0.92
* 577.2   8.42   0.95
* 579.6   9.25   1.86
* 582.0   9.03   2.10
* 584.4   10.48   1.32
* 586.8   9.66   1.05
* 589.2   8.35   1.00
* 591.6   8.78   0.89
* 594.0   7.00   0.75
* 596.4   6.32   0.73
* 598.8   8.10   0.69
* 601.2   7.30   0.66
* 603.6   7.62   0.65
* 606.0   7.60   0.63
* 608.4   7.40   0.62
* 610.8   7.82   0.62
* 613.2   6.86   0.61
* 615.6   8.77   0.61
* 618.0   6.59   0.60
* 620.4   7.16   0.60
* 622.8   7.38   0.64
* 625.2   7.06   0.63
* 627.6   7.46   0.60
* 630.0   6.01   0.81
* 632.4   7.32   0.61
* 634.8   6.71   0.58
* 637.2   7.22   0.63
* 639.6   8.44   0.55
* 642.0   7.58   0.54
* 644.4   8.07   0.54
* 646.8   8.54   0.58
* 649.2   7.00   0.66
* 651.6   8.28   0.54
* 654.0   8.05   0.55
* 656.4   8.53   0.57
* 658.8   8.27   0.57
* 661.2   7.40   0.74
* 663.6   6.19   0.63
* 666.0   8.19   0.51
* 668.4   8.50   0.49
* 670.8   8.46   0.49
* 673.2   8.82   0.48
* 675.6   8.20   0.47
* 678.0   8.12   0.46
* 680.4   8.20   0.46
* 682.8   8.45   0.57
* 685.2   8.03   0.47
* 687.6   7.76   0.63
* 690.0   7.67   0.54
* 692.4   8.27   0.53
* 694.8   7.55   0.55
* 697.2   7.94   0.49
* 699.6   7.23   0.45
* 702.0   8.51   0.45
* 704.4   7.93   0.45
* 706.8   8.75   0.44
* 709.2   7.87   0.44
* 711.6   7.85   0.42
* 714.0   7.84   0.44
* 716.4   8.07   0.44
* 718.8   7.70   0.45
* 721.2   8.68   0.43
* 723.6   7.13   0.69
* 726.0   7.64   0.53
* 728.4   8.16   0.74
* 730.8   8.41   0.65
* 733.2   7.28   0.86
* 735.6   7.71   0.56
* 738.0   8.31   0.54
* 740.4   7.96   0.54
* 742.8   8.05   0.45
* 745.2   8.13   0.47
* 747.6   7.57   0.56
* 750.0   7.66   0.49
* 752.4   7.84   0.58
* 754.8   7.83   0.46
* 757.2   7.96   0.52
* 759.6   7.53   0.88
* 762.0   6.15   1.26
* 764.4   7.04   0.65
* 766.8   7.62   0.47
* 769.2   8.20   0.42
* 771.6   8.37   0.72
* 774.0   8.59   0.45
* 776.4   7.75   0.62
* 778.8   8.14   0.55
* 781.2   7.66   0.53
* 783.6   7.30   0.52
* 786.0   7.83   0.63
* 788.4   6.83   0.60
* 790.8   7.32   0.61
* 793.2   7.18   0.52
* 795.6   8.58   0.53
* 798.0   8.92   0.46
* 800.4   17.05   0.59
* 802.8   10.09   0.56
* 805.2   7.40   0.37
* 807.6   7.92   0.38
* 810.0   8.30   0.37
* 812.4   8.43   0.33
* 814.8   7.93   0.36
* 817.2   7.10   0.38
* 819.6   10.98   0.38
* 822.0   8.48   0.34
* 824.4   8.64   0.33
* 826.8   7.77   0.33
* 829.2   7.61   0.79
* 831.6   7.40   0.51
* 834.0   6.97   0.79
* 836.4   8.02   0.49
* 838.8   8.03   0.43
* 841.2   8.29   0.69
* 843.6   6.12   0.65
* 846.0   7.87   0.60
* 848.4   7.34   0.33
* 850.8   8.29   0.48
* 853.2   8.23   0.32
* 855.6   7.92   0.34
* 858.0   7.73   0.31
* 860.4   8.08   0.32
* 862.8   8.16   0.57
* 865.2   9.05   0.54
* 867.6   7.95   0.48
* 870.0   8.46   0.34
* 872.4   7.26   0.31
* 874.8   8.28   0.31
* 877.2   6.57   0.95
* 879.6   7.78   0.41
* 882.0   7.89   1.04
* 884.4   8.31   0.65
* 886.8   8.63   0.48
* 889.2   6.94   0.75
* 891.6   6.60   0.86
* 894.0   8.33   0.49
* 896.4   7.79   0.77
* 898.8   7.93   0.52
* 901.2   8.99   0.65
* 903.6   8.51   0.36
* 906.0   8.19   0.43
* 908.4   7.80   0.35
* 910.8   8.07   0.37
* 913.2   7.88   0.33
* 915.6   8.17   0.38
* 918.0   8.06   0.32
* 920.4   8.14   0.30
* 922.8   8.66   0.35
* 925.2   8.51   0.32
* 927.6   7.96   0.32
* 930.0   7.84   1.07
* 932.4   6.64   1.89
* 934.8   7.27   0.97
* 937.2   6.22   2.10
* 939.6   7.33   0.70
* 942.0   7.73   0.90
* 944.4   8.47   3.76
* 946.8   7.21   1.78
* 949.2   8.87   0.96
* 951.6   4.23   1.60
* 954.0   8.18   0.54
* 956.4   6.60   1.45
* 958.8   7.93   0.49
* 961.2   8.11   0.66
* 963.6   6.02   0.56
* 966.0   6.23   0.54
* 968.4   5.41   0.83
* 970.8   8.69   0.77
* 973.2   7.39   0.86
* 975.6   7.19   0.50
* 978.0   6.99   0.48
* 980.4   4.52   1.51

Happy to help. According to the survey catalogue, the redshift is 0.22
